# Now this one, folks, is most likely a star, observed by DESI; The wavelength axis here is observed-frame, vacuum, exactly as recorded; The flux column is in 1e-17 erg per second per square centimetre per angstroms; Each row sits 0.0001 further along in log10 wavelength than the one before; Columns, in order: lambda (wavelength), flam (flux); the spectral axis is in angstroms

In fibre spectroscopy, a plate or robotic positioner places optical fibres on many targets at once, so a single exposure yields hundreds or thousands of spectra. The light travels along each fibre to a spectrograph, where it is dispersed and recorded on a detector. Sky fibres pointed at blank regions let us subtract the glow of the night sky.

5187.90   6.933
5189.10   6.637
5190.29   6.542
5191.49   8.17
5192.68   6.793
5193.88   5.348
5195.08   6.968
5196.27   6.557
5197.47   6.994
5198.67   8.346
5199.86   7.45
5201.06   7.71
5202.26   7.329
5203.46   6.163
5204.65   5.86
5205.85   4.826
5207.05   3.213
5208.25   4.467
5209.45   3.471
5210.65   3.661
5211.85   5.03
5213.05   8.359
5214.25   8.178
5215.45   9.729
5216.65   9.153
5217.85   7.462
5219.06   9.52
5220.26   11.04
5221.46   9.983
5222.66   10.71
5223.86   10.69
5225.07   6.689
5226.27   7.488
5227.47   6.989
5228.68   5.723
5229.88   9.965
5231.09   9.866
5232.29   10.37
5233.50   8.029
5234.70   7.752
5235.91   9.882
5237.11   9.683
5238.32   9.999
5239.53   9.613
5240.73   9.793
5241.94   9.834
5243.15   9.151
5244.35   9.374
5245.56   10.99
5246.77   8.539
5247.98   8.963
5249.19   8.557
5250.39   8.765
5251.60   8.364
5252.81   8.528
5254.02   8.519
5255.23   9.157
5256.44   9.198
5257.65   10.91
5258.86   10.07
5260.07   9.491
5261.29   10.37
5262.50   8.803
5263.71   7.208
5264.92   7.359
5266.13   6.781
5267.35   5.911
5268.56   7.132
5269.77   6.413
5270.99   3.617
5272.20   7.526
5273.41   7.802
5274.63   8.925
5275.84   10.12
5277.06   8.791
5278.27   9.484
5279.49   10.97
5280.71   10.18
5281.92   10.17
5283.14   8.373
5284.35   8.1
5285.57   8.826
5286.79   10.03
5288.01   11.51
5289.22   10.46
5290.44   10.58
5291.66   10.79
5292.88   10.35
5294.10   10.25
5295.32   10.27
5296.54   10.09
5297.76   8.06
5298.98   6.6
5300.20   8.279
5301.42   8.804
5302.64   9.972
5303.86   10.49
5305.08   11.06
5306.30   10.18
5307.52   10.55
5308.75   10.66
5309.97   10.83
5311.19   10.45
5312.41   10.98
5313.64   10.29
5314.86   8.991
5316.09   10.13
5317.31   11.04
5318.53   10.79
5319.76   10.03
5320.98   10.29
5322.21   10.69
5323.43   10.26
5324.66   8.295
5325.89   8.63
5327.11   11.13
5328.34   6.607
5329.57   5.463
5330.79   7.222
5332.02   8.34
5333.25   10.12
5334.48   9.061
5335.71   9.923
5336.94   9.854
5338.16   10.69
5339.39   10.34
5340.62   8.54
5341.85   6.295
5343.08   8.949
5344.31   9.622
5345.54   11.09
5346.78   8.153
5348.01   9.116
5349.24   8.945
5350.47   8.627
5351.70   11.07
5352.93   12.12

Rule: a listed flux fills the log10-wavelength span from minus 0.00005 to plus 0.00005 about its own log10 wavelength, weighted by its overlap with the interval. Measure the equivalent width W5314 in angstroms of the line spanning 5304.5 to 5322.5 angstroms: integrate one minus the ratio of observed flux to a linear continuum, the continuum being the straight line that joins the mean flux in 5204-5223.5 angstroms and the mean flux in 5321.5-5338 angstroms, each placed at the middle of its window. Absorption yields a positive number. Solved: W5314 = -3.6 angstroms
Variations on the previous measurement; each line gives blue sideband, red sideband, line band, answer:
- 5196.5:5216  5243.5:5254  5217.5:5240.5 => -4.0 angstroms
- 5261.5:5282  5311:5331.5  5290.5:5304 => -1.1 angstroms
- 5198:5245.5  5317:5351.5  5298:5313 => -1.6 angstroms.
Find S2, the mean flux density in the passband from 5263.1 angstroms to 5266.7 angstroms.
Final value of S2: 7.13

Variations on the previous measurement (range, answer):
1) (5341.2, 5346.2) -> 8.97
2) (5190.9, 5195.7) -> 6.82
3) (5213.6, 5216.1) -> 8.95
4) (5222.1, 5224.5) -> 10.6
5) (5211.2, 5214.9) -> 7.18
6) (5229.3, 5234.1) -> 9.55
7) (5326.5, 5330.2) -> 7.74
